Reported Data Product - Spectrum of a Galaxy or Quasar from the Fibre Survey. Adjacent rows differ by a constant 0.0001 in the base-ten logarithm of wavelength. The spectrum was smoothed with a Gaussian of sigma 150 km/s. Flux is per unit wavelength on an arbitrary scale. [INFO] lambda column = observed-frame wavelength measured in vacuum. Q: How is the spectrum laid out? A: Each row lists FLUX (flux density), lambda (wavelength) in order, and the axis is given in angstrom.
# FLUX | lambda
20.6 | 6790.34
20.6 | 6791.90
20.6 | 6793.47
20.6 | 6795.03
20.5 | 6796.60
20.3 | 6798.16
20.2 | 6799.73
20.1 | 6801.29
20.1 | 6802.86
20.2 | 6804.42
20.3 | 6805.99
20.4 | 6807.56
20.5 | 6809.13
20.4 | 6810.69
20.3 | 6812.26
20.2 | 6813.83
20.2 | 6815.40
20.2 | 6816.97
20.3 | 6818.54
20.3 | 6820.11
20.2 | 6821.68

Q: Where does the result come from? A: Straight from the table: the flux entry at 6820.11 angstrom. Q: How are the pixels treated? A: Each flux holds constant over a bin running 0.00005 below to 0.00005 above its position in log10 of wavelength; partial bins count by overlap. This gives 20.3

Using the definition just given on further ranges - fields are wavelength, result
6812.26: 20.3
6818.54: 20.3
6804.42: 20.2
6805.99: 20.3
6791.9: 20.6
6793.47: 20.6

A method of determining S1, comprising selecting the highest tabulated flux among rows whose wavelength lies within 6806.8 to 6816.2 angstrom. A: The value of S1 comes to 20.5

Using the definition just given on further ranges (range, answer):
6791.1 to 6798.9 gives 20.6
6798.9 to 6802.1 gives 20.2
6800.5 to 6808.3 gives 20.4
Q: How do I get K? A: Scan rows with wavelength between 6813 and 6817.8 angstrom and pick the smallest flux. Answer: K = 20.2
